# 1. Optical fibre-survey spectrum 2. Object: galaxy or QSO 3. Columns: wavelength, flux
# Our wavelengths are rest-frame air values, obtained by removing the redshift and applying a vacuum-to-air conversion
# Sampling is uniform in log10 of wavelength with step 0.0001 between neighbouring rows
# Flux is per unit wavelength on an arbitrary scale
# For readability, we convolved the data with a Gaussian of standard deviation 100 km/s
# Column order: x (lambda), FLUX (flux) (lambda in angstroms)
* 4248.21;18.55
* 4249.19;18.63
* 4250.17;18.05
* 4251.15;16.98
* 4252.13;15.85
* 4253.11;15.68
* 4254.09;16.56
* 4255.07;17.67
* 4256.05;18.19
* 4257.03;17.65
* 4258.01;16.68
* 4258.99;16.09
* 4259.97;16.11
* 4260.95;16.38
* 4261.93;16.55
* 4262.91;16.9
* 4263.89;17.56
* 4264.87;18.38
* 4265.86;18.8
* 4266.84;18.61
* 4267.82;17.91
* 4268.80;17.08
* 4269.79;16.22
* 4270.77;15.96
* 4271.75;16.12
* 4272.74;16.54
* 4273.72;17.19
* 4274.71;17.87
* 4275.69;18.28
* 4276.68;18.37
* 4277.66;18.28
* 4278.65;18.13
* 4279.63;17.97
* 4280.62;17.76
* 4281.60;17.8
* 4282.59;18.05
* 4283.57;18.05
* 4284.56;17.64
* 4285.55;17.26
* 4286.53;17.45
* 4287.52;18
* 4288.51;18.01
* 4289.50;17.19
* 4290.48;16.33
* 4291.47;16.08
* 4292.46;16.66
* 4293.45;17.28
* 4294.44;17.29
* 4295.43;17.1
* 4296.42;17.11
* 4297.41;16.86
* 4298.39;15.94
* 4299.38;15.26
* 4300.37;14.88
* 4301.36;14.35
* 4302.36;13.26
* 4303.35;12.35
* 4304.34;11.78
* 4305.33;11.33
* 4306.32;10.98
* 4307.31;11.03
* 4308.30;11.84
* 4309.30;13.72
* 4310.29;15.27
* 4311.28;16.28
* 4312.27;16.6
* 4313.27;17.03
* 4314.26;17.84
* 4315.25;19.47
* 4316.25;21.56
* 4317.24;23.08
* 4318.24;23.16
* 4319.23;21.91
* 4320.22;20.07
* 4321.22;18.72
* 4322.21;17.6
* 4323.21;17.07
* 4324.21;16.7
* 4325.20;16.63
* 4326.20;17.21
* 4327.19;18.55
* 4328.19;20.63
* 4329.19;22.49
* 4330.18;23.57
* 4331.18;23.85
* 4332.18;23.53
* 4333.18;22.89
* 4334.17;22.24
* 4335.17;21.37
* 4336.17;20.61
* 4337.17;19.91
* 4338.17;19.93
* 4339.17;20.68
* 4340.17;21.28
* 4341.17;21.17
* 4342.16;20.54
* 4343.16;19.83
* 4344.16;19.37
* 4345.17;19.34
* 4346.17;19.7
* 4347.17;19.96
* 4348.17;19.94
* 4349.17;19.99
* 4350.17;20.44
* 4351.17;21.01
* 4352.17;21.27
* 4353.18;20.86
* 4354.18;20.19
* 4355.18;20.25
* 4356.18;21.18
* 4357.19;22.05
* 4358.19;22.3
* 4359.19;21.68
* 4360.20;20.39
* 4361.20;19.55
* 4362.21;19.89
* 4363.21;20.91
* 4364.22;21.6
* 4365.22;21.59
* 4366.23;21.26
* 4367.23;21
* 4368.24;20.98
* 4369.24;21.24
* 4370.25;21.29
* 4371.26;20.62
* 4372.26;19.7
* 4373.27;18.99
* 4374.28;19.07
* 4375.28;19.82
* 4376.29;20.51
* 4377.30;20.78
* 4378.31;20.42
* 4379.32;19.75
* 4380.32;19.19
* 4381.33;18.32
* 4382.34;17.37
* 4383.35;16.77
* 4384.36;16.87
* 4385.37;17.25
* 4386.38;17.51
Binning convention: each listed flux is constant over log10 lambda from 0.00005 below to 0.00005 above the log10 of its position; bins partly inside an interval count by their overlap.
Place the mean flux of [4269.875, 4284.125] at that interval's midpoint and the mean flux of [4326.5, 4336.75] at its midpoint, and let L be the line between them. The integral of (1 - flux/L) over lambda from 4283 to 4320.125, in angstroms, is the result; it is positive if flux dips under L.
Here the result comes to 5.8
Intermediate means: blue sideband 17.6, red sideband 21.9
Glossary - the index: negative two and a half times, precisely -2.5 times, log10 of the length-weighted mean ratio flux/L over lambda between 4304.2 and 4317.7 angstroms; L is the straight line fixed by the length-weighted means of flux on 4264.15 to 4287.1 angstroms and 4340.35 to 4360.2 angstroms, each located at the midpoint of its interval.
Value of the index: 0.22 mag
